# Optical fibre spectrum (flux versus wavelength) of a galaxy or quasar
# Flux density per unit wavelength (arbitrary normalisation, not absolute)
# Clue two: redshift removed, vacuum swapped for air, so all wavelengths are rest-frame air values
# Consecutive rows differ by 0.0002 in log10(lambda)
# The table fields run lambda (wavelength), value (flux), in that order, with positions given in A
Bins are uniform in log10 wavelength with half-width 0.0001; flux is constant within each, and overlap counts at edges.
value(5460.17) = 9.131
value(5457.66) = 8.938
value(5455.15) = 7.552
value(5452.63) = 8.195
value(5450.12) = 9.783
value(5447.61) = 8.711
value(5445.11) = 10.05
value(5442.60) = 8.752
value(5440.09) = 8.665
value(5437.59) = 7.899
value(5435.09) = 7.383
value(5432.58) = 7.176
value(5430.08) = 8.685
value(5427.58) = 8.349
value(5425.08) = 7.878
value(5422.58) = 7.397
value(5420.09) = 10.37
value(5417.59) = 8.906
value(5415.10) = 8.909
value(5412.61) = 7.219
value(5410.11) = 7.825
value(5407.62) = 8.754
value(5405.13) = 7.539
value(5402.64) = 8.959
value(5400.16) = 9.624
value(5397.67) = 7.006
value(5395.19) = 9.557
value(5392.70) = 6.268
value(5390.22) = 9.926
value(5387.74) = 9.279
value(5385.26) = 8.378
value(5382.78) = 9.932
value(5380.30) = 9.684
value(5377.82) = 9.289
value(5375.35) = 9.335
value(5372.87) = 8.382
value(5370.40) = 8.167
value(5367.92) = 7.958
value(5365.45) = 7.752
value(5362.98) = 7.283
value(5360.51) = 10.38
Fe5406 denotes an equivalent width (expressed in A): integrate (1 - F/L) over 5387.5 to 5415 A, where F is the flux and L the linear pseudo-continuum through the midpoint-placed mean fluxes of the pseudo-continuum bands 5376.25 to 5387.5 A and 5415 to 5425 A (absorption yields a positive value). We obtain 2.12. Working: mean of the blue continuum 9.32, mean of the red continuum 8.78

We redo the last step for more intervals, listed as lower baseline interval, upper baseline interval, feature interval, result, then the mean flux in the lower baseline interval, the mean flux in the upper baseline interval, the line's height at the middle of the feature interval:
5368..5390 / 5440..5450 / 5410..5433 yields 2.0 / 9.04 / 9.17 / 9.12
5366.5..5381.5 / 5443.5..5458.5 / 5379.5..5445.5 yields 2.4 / 8.79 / 8.87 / 8.83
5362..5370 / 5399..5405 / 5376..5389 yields -1.6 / 7.72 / 8.97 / 8.3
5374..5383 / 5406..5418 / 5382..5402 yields 0.6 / 9.5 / 8.26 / 9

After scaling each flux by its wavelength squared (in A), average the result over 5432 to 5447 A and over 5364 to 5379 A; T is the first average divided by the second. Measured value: 1.02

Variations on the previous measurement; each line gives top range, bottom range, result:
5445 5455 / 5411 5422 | 1.03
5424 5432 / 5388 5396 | 0.97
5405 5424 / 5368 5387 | 0.95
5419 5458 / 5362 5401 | 1.00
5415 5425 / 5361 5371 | 1.13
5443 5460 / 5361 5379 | 1.09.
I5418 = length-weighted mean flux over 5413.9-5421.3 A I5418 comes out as 9.39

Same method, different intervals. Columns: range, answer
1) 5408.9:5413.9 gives 7.53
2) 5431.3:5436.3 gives 7.28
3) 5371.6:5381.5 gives 9.17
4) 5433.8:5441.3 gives 7.98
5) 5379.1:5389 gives 9.32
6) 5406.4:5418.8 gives 8.32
